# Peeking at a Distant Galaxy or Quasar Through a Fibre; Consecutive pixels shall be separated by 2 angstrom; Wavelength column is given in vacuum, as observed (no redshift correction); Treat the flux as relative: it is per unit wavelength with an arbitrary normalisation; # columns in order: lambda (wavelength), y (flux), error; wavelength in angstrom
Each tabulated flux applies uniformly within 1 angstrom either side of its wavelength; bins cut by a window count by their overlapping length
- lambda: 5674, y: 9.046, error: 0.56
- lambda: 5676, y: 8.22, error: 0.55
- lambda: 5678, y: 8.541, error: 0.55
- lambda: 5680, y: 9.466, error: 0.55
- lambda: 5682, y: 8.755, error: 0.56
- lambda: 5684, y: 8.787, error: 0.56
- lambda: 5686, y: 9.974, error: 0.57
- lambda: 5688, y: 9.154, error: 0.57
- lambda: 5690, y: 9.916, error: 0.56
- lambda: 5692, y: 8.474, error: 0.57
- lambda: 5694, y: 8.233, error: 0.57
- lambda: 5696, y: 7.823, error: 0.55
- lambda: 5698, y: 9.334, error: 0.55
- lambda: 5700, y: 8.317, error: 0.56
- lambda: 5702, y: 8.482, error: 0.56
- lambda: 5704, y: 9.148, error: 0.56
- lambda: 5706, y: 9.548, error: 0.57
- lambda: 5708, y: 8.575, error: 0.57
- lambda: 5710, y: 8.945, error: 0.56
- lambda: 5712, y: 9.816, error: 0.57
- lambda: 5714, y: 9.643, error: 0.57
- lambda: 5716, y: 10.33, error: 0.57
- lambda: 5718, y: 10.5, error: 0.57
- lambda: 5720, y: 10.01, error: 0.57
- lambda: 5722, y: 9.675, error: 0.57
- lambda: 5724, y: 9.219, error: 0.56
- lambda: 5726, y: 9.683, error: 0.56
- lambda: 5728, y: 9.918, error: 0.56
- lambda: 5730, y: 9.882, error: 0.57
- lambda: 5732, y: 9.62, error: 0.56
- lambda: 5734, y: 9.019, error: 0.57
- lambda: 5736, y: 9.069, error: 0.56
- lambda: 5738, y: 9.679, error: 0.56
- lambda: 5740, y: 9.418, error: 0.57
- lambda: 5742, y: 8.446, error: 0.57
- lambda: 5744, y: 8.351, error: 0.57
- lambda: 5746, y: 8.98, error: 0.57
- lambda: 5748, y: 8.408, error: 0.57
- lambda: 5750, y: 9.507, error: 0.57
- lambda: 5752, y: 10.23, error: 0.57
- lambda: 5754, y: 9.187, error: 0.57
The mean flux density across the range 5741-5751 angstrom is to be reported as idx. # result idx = 8.74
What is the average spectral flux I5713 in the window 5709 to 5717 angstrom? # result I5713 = 9.68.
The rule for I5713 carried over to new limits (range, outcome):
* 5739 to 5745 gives 8.74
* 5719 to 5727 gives 9.65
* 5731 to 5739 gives 9.35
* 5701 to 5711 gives 8.94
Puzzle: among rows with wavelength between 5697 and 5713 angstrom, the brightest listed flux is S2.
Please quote 9.816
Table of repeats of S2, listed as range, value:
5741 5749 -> 8.98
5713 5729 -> 10.5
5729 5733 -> 9.882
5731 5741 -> 9.679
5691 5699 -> 9.334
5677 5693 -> 9.974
